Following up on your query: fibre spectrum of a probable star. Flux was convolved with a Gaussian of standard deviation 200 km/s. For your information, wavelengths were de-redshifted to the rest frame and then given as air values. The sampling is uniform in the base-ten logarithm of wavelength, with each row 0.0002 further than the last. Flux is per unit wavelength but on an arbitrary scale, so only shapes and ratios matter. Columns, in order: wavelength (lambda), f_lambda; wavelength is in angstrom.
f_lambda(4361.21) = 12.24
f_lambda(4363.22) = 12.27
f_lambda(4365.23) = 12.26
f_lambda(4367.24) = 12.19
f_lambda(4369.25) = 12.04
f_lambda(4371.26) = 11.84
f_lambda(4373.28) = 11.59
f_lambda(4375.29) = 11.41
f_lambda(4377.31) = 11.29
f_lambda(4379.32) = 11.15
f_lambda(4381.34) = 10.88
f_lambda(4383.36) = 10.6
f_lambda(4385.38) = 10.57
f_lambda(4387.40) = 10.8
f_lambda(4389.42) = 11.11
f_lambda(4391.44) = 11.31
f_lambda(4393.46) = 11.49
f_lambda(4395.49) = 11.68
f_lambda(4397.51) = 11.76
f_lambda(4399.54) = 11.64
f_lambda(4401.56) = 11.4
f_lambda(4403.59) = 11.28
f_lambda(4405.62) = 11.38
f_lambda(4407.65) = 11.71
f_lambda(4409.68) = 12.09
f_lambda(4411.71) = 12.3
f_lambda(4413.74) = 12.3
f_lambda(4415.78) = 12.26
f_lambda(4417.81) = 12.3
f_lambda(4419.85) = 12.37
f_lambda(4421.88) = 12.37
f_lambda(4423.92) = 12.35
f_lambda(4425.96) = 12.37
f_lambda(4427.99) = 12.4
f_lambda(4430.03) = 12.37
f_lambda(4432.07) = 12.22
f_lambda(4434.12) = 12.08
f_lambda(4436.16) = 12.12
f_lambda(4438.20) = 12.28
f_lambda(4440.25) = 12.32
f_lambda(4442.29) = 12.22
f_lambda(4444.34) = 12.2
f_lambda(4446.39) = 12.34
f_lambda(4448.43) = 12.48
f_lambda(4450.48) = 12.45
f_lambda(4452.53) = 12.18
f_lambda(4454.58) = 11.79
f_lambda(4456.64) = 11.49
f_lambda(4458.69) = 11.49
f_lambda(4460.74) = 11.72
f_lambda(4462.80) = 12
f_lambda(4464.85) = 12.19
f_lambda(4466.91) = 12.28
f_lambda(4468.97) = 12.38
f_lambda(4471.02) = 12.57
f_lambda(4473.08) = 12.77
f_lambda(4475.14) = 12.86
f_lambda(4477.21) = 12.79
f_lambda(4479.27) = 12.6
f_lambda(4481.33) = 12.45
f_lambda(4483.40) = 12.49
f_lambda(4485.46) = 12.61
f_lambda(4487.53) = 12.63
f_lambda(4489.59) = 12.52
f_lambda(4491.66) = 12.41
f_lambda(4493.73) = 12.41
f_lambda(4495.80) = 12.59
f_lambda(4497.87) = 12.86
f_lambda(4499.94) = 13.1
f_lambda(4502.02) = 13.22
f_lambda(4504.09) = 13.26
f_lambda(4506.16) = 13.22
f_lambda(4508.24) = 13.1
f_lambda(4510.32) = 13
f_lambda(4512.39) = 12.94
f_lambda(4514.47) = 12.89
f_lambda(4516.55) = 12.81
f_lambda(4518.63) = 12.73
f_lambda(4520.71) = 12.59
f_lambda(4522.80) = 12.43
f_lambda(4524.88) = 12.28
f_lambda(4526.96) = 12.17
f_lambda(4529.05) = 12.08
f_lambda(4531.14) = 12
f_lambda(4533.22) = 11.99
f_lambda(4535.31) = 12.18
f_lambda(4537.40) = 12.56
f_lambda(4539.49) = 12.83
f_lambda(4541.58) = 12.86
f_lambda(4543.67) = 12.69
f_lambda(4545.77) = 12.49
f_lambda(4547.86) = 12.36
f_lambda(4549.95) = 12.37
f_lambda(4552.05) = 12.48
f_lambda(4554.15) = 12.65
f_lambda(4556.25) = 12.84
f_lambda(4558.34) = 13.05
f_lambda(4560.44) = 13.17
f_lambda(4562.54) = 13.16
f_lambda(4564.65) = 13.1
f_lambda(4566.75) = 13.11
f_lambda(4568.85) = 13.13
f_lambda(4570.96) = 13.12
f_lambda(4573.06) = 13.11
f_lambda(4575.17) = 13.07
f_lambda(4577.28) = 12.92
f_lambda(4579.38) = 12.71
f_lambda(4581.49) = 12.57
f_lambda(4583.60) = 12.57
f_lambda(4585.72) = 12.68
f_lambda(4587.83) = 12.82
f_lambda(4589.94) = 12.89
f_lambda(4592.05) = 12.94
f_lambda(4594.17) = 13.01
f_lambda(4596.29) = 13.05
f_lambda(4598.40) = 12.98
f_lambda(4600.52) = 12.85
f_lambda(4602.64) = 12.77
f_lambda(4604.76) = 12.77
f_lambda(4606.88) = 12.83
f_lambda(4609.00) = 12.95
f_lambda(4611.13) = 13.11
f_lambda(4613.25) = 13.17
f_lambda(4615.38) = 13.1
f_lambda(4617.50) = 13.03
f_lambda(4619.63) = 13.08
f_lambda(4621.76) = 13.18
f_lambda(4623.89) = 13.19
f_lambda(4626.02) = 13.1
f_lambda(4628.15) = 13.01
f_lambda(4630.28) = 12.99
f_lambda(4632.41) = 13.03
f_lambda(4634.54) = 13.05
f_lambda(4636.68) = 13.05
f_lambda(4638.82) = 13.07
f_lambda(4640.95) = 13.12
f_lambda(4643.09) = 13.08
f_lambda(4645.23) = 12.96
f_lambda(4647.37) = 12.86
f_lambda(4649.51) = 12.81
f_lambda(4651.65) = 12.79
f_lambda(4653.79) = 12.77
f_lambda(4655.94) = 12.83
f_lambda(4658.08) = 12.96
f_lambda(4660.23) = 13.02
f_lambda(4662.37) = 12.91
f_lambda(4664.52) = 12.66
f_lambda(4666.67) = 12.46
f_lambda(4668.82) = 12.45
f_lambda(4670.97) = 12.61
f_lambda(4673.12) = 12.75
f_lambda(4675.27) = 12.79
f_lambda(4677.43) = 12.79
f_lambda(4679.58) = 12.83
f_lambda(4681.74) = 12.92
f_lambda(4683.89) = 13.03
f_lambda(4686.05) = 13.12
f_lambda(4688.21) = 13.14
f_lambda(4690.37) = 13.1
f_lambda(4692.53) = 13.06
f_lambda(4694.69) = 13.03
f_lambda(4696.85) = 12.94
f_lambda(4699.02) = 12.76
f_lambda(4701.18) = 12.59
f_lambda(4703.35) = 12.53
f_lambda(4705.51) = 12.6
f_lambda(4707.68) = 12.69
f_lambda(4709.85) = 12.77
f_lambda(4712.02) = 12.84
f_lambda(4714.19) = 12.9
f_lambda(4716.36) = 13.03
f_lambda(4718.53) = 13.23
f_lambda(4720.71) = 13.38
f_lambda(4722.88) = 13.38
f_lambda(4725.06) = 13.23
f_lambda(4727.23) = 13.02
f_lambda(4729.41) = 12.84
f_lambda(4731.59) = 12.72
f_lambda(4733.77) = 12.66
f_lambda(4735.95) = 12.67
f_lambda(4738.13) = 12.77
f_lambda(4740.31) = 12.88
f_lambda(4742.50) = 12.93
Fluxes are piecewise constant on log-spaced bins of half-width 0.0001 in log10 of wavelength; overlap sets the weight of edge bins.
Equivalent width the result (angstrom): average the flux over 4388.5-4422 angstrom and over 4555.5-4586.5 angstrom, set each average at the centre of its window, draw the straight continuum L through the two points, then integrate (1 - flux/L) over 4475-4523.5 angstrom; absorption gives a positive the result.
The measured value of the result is -1.2 angstrom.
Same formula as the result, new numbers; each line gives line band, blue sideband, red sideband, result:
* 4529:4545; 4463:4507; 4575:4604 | 0.4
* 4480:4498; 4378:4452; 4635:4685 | -0.6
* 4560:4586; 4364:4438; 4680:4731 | -1.1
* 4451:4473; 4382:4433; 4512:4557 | 0.1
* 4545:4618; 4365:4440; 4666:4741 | -2.7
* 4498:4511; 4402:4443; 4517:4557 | -0.8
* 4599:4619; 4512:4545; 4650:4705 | -0.4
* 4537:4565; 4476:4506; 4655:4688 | 0.0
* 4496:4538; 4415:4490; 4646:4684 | -0.7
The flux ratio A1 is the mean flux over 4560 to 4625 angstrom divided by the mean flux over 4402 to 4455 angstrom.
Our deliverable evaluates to 1.07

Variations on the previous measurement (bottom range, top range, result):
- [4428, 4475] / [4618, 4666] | 1.06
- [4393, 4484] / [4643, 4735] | 1.06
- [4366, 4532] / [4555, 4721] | 1.06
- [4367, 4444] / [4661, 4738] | 1.09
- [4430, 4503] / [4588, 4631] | 1.05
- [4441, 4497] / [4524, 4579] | 1.03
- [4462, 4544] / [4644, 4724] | 1.02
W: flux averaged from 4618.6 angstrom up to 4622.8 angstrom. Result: 13.1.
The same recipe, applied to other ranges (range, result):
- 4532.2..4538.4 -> 12.2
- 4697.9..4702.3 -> 12.7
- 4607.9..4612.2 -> 13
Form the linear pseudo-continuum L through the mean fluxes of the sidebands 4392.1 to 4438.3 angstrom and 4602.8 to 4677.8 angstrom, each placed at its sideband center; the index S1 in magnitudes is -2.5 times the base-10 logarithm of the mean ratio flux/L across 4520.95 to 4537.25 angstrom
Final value 0.02 mag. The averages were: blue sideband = 12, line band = 12.2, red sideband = 12.9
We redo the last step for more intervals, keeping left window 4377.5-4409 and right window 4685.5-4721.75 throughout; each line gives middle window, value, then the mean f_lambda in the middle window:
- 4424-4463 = -0.06 mag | 12.1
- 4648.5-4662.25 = -0.02 mag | 12.9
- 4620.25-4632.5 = -0.05 mag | 13.1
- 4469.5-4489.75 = -0.08 mag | 12.6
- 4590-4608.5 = -0.05 mag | 12.9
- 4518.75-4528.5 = -0.04 mag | 12.4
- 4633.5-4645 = -0.04 mag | 13.1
